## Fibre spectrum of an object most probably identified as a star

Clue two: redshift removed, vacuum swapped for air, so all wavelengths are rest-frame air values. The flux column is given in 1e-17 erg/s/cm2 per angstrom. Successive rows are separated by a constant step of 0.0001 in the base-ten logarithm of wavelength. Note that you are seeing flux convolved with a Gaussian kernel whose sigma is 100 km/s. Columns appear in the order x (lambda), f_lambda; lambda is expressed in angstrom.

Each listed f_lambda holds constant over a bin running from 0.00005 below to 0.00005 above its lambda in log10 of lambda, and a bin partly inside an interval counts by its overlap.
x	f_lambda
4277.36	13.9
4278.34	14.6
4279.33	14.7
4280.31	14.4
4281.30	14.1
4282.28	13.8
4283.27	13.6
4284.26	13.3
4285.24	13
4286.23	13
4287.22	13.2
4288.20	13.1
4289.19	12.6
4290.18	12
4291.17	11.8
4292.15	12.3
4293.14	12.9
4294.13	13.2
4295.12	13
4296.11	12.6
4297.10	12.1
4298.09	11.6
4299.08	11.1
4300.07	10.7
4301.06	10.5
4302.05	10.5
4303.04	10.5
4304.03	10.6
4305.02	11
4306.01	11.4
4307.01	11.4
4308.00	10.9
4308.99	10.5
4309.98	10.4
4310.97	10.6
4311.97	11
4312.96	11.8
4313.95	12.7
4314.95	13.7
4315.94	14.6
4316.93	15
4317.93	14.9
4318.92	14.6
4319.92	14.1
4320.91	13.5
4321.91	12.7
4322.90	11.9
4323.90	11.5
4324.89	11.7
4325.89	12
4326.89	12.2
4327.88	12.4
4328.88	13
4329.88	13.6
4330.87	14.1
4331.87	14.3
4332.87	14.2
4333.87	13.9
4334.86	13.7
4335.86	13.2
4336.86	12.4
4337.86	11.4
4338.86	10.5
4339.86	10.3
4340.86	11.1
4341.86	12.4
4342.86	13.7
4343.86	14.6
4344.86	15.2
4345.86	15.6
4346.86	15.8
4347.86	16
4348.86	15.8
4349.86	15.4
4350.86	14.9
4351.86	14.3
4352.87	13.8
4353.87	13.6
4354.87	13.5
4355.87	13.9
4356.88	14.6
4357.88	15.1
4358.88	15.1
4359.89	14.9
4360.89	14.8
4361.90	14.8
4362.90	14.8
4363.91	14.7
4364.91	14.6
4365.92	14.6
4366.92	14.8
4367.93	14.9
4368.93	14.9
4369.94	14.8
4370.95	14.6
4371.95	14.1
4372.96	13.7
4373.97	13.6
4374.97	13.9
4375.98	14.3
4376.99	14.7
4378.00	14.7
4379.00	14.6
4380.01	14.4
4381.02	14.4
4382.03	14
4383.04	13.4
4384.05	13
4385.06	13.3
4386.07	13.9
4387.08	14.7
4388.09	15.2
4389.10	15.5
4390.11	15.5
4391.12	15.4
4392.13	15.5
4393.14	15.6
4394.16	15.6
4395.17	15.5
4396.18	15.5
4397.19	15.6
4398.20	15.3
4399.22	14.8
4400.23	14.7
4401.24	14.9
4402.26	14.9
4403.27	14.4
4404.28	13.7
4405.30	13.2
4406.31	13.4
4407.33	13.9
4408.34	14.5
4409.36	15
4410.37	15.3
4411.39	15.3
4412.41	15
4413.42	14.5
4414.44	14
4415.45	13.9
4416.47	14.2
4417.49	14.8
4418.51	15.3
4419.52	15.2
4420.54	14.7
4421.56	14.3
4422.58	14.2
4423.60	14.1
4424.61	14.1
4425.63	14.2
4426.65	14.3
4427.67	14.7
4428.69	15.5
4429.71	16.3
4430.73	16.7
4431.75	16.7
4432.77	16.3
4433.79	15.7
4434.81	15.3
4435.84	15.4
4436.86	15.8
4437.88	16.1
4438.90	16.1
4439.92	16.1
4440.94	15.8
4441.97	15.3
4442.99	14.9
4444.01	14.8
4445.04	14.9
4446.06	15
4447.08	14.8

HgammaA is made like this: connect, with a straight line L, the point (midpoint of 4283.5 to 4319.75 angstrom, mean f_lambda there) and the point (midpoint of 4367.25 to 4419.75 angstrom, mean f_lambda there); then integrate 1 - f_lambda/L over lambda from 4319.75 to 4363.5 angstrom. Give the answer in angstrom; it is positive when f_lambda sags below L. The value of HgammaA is -1.3 angstrom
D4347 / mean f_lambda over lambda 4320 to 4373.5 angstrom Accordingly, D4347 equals 13.8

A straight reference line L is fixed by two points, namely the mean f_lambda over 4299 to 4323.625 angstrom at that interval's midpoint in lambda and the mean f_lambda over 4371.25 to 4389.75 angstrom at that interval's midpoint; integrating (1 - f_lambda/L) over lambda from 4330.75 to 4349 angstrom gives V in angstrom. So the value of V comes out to -0.8 angstrom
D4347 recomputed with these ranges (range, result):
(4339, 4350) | 14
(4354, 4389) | 14.4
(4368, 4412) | 14.6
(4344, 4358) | 14.8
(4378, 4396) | 14.7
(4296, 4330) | 12.1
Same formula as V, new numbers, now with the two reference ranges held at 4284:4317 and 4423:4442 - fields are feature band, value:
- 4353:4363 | -0.71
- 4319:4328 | 0.03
